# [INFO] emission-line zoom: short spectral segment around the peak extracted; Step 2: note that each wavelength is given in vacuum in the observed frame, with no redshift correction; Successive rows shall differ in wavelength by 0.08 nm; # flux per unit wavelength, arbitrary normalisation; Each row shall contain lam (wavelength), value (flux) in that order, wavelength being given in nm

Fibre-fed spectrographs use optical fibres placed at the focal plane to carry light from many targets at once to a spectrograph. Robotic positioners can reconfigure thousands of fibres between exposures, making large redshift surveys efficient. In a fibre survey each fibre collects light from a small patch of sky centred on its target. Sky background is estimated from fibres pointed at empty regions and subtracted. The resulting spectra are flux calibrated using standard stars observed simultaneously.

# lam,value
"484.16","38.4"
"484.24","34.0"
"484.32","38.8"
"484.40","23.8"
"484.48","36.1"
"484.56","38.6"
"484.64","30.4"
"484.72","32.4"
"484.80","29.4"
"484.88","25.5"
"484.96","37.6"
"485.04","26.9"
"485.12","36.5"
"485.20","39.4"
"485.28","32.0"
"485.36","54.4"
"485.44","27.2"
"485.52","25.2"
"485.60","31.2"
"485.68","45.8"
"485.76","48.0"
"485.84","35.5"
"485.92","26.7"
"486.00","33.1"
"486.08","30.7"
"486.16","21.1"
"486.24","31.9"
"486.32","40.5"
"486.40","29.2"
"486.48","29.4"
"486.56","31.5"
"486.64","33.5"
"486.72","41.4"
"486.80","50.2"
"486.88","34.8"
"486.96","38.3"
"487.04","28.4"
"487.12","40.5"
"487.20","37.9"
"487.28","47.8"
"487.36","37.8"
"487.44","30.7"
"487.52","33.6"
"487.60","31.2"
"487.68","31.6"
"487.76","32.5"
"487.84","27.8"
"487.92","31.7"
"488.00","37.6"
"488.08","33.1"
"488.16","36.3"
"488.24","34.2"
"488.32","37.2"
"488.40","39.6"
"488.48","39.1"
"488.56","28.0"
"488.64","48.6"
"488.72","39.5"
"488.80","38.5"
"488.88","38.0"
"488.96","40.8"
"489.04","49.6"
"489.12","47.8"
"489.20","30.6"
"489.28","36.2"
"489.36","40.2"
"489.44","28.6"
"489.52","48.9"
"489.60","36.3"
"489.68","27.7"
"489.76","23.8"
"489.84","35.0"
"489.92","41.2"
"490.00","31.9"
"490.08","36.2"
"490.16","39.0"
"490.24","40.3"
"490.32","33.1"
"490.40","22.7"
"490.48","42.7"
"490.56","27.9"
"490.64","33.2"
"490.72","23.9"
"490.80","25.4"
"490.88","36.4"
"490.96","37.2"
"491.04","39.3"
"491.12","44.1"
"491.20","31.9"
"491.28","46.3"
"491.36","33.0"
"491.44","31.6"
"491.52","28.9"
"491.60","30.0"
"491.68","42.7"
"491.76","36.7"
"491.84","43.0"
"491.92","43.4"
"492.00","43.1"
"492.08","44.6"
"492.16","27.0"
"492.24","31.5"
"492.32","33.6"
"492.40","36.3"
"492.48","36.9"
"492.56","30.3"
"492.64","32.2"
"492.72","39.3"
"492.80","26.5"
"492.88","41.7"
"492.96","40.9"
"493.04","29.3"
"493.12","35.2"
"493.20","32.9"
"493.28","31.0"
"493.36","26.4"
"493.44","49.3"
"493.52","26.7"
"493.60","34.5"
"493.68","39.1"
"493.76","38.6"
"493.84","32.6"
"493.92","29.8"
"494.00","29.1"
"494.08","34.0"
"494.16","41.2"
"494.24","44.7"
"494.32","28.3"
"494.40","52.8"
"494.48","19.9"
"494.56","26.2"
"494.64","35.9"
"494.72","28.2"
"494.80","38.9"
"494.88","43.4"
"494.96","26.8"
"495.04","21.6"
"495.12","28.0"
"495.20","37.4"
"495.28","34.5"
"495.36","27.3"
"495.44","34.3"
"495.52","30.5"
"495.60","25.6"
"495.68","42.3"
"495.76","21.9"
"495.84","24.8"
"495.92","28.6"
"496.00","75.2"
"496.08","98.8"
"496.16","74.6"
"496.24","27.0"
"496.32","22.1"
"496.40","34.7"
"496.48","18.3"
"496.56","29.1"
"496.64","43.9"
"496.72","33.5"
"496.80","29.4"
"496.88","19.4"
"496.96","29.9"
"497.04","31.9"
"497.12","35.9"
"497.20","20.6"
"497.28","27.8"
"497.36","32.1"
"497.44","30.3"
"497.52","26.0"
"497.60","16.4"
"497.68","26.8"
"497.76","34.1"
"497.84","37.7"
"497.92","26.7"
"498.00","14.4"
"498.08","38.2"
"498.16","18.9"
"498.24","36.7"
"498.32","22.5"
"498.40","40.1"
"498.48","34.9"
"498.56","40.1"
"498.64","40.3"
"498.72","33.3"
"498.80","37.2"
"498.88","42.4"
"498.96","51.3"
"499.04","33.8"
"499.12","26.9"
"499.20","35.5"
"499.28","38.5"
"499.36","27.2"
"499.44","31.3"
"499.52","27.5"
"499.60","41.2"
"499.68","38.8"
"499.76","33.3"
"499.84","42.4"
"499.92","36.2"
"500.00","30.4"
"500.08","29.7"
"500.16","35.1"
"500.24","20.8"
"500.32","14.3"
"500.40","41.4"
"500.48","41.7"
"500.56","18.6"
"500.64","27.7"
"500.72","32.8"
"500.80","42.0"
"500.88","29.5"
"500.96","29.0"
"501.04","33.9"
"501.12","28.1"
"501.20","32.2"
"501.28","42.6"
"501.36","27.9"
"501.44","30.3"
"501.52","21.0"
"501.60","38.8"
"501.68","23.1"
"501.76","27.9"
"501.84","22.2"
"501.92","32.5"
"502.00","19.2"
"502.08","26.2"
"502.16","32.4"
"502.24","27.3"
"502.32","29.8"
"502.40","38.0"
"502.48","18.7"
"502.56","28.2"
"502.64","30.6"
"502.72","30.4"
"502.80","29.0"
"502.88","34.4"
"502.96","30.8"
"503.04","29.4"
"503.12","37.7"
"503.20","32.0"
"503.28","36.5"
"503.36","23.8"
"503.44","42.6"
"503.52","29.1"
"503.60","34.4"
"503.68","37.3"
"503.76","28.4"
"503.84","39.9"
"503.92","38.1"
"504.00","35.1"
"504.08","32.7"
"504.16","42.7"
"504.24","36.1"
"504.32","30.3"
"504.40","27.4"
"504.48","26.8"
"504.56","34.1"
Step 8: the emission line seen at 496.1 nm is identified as Hbeta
